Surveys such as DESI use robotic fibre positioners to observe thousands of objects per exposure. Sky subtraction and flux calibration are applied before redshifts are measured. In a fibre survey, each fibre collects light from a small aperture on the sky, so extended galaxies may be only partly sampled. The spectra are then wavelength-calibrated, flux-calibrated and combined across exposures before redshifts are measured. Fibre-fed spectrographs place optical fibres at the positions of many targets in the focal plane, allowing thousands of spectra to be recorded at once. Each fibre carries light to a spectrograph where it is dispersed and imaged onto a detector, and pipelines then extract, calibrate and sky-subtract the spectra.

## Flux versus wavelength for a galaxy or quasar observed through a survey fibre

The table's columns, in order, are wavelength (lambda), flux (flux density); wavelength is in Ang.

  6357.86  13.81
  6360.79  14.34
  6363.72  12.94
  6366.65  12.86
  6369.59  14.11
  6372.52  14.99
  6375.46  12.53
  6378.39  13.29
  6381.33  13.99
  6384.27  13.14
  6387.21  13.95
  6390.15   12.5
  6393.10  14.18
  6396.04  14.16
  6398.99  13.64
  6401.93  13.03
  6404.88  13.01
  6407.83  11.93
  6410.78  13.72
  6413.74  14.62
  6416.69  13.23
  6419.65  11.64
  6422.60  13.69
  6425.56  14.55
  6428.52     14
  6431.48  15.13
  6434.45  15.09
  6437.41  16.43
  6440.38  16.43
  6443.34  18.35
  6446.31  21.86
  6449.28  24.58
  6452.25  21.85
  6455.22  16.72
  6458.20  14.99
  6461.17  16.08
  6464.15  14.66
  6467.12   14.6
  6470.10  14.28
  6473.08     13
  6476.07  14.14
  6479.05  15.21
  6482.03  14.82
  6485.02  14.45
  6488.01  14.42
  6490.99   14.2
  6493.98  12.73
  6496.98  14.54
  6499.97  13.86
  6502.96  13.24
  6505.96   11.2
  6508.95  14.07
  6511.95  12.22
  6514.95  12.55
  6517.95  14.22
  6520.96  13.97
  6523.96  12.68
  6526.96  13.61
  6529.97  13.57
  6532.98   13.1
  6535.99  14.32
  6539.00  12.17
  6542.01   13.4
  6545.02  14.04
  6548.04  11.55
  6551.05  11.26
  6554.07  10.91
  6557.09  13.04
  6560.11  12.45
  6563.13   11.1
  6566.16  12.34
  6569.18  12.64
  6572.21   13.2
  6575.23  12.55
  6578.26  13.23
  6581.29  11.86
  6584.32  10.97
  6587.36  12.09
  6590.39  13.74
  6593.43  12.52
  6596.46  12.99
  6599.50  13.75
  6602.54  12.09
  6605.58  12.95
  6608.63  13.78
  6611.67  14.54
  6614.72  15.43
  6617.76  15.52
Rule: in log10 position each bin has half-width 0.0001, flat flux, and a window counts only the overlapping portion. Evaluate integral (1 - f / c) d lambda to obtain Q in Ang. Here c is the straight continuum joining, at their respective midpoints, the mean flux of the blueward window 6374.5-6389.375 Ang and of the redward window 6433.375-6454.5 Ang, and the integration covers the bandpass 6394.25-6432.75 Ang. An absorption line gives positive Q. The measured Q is 6.5 Ang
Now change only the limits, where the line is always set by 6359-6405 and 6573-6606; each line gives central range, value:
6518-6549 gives -1.1 Ang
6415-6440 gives -1.8 Ang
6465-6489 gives -2.3 Ang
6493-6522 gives -0.6 Ang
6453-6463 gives -2.4 Ang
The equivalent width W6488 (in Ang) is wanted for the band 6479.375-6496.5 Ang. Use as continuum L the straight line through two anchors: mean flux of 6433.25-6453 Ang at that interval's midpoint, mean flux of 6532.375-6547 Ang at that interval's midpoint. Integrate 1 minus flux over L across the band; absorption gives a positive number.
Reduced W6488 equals 2.4 Ang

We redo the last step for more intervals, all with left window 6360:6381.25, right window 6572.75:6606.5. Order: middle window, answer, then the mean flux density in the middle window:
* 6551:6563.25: 0.8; 11.9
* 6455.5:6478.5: -2.6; 14.7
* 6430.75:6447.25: -4.8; 17.2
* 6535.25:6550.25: -0.1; 13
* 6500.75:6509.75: 0.1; 12.8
